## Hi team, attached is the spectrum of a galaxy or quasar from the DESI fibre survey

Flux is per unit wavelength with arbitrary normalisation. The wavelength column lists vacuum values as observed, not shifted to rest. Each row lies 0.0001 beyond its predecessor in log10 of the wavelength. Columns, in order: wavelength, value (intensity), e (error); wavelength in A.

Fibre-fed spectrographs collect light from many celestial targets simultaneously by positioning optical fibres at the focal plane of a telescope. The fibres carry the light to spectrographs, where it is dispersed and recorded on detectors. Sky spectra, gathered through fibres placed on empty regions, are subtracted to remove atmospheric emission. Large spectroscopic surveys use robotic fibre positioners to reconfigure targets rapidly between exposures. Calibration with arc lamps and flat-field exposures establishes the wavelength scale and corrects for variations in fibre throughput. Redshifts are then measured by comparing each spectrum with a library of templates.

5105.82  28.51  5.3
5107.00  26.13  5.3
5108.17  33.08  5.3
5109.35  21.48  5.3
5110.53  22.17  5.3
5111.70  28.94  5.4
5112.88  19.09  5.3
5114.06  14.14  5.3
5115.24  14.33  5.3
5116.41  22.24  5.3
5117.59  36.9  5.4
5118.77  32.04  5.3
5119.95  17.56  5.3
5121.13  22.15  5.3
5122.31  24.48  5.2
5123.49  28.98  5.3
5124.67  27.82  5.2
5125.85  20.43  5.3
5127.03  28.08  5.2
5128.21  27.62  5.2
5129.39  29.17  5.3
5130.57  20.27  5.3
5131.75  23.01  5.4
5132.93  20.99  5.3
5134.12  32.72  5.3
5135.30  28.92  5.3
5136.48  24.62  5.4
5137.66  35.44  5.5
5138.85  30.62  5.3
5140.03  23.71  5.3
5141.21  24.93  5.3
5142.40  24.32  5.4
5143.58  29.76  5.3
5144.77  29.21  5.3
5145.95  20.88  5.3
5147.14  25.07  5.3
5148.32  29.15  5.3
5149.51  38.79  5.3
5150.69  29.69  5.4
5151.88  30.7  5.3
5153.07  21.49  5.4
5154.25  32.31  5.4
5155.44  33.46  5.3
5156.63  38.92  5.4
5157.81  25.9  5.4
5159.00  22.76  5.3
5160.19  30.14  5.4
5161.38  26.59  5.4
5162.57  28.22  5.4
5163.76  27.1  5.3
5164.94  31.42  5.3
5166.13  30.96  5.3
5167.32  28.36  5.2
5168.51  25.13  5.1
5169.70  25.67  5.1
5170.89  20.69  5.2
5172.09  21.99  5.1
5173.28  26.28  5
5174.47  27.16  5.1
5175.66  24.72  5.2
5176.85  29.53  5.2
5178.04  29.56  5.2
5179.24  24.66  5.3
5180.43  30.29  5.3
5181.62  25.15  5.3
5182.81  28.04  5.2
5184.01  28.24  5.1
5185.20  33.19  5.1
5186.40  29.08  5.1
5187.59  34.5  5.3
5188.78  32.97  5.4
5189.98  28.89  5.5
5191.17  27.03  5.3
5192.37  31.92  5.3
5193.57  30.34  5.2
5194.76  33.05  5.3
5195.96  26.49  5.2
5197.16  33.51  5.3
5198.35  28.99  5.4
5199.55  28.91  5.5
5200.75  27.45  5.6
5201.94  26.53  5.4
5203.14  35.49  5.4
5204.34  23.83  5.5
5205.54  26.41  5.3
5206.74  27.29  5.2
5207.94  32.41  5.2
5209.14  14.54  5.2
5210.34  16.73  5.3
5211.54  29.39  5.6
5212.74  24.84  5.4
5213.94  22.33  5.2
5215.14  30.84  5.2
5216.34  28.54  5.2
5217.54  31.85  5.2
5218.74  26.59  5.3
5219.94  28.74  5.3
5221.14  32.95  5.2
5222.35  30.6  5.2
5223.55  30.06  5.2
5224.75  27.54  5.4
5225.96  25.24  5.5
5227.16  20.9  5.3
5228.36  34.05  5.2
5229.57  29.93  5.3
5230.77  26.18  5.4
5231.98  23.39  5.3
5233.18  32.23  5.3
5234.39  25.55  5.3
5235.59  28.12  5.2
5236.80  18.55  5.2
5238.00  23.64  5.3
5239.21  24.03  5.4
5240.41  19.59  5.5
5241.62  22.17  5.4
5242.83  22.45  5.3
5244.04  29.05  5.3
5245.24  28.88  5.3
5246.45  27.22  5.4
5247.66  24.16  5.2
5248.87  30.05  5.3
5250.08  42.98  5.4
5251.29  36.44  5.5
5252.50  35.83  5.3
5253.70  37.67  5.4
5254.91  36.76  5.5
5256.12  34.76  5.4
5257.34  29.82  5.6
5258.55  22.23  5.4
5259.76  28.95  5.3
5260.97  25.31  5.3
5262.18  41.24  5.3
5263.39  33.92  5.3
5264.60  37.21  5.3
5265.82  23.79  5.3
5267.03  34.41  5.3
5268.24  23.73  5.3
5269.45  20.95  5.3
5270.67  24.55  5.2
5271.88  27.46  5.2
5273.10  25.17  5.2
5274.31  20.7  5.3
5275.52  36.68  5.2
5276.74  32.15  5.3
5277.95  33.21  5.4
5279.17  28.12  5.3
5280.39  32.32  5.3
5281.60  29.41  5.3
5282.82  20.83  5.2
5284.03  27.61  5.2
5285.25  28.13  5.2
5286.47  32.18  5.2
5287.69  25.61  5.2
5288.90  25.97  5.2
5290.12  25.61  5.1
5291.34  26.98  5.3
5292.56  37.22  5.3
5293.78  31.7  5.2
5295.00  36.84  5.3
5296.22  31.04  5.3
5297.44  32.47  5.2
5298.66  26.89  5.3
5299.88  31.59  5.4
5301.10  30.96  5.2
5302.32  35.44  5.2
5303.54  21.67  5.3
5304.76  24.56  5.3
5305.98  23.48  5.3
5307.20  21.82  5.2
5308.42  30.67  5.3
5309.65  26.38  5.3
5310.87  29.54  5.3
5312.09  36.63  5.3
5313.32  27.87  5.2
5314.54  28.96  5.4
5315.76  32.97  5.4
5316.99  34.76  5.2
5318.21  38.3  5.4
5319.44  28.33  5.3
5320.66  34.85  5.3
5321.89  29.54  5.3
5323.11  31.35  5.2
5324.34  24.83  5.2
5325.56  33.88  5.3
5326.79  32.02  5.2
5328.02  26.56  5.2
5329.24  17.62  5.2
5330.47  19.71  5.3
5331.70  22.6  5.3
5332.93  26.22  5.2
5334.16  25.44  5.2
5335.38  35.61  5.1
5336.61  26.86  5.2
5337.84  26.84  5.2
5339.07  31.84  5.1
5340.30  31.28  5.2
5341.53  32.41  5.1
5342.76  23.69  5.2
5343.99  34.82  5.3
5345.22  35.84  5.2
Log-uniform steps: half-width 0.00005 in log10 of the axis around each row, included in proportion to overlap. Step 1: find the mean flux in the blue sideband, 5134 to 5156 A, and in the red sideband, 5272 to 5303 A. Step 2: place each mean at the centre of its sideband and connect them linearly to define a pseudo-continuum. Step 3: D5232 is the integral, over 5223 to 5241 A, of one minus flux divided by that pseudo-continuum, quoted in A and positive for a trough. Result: 2.1 A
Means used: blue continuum 28.6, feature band 25.9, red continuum 29.7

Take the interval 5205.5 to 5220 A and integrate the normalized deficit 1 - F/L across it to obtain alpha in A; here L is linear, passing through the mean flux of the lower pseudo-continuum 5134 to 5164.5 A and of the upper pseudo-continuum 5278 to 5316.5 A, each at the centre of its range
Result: 1.39 A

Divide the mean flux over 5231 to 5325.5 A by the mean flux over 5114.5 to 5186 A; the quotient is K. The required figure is 1.1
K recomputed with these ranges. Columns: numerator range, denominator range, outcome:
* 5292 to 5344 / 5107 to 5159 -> 1.11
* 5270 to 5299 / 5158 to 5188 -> 1.06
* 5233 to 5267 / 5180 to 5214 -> 1.04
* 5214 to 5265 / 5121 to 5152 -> 1.07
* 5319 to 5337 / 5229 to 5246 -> 1.10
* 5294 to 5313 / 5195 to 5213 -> 1.09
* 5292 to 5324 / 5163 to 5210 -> 1.09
